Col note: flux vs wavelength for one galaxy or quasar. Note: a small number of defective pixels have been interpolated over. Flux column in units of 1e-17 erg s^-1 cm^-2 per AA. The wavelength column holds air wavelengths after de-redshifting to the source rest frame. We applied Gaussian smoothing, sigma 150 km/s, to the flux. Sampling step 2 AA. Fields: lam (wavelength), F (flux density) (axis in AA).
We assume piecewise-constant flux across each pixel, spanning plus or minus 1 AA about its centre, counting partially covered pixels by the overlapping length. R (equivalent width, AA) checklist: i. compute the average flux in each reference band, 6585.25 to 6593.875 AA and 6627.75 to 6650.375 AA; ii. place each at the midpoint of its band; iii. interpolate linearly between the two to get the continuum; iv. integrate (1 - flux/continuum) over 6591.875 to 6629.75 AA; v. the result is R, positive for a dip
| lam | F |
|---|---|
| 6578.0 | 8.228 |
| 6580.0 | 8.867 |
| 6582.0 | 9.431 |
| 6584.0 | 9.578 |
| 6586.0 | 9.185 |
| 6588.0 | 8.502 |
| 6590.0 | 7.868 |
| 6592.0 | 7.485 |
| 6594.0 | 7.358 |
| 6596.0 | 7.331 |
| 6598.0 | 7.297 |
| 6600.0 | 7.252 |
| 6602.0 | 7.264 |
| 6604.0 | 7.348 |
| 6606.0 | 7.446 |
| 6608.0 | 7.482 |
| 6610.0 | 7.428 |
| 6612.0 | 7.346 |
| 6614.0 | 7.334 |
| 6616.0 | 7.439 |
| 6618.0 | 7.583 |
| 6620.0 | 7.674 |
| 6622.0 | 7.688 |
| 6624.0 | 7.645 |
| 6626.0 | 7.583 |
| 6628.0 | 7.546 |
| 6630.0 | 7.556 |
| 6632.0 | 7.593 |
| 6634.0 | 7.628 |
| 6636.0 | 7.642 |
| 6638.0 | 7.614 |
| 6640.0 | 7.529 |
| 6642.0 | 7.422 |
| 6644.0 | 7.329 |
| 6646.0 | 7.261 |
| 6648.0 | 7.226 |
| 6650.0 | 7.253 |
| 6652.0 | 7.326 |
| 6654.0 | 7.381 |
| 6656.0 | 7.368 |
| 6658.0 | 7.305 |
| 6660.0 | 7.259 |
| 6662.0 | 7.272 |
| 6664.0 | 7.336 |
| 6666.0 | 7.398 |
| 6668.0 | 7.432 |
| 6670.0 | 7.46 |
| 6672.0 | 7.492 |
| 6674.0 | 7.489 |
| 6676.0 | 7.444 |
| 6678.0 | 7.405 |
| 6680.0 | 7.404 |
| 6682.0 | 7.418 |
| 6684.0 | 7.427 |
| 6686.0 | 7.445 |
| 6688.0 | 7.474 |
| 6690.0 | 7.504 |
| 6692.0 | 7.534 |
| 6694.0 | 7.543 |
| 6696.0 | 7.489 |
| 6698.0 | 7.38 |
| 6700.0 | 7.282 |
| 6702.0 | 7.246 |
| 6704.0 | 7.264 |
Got 1.9 AA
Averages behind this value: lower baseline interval 8.14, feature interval 7.45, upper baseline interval 7.47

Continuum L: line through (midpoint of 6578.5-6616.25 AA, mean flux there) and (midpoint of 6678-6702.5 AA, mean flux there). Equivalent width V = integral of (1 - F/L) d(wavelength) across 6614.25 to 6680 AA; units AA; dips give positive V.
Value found 1.6 AA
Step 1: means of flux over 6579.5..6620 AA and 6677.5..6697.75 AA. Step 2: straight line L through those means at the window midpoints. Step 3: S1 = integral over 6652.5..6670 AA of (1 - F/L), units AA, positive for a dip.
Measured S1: 0.5 AA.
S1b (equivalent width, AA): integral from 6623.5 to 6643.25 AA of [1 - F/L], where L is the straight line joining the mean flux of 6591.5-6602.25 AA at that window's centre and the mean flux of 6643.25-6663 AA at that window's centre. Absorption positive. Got -0.7 AA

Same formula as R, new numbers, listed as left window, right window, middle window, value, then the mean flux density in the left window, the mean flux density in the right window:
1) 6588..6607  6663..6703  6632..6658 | 0.10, 7.46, 7.43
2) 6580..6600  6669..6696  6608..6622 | 0.92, 8.21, 7.47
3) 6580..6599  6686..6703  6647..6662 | 0.86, 8.26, 7.43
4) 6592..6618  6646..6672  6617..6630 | -0.45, 7.37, 7.34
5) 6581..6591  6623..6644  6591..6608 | 2.33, 8.91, 7.56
